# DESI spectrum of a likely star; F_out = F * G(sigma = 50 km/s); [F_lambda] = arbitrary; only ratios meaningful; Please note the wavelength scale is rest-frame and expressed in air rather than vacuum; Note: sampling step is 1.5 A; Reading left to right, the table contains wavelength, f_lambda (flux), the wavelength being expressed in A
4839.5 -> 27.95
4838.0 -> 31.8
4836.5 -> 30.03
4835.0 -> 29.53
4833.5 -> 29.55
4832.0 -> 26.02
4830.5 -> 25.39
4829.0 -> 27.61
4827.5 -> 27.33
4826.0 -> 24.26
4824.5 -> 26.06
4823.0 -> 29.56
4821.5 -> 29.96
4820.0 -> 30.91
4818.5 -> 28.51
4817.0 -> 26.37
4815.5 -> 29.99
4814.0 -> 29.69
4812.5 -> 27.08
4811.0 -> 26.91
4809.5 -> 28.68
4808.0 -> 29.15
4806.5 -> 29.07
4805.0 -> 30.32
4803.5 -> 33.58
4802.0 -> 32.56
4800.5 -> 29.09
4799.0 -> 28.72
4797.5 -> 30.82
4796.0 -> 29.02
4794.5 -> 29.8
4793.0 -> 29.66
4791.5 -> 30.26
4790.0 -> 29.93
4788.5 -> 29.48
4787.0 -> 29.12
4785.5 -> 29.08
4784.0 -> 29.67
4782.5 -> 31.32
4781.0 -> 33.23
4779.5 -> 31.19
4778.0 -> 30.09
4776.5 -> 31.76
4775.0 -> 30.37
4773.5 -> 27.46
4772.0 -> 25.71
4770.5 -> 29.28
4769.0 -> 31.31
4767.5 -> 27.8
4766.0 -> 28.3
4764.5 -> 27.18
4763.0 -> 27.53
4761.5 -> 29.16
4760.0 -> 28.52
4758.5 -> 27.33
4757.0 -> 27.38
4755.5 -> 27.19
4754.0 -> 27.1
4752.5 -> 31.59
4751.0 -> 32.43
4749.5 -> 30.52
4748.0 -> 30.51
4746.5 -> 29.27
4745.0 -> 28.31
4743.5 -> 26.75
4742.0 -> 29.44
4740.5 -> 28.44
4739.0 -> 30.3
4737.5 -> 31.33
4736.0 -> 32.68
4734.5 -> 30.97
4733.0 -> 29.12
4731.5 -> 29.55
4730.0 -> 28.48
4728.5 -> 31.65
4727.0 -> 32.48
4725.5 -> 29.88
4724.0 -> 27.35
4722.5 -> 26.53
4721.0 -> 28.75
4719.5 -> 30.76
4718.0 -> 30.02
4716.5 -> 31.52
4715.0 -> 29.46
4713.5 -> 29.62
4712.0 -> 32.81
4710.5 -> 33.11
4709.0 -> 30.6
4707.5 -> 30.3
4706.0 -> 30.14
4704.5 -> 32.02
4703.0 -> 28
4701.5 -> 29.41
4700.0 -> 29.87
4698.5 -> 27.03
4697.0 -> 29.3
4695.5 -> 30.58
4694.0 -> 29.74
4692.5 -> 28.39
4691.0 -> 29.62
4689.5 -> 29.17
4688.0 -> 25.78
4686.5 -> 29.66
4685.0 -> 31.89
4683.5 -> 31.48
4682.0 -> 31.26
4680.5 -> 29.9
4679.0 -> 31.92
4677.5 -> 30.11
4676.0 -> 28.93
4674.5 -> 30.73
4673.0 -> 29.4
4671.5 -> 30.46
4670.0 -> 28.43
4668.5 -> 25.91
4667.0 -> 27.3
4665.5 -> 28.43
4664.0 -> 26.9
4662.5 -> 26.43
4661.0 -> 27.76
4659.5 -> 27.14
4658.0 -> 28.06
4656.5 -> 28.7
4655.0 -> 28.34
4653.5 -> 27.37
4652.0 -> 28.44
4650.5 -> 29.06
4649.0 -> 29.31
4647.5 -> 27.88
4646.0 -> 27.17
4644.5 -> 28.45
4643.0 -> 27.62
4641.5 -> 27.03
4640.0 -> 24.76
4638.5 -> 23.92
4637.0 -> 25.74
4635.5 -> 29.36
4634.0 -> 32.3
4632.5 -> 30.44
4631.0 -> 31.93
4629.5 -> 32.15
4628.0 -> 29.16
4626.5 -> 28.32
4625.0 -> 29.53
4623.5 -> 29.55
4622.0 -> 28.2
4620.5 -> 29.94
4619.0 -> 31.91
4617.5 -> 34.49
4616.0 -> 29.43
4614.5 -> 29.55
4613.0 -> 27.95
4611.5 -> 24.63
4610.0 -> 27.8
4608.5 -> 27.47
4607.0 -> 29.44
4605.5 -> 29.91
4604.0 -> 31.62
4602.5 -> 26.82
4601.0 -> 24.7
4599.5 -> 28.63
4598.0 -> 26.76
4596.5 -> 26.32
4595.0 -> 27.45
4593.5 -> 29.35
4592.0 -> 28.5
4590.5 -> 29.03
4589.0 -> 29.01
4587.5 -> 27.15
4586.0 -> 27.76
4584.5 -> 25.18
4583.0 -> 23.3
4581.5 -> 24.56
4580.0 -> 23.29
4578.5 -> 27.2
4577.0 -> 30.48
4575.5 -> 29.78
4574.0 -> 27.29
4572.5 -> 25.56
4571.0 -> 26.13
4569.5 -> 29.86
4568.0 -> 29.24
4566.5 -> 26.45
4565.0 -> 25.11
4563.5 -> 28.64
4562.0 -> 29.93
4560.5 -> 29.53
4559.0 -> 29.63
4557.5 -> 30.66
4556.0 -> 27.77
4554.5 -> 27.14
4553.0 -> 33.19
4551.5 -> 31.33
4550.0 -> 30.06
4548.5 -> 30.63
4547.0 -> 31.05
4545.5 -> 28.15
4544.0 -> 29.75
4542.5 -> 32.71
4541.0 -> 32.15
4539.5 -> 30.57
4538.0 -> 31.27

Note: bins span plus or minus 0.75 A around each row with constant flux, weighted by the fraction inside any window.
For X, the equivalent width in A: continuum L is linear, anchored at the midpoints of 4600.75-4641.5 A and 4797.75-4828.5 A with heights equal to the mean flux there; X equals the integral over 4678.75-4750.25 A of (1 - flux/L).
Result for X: -2.4 A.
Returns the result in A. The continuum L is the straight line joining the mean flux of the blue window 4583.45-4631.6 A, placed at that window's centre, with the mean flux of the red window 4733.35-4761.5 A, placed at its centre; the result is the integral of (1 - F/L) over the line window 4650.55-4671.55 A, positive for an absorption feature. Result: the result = 0.86 A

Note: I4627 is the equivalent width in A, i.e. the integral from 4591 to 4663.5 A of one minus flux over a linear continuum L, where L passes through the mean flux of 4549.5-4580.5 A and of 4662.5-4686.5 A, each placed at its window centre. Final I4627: 1.42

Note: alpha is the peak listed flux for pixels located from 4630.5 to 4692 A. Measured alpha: 32.3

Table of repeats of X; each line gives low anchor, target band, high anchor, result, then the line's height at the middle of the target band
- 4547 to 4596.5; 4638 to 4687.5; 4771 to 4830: 0.19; 28.6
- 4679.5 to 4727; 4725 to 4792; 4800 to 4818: 0.09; 29.6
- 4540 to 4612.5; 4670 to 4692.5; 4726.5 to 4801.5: -0.71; 29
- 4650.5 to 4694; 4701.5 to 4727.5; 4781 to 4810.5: -0.79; 29.3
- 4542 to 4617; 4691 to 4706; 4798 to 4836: -0.51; 28.5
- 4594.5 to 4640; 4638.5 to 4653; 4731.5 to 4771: 0.67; 28.9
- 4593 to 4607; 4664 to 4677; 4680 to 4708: 0.28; 29.2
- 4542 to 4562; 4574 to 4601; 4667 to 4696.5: 2.47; 29.9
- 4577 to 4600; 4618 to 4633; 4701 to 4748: -1.28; 27.8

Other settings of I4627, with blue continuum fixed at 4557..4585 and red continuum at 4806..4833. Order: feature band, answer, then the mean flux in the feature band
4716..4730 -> -1.0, 29.8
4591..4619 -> -1.0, 28.5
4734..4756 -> -1.6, 29.8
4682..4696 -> -1.0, 29.7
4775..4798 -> -2.0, 30.3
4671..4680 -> -0.8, 30.2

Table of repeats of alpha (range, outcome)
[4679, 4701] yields 31.92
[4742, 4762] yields 32.43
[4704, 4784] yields 33.23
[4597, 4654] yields 34.49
